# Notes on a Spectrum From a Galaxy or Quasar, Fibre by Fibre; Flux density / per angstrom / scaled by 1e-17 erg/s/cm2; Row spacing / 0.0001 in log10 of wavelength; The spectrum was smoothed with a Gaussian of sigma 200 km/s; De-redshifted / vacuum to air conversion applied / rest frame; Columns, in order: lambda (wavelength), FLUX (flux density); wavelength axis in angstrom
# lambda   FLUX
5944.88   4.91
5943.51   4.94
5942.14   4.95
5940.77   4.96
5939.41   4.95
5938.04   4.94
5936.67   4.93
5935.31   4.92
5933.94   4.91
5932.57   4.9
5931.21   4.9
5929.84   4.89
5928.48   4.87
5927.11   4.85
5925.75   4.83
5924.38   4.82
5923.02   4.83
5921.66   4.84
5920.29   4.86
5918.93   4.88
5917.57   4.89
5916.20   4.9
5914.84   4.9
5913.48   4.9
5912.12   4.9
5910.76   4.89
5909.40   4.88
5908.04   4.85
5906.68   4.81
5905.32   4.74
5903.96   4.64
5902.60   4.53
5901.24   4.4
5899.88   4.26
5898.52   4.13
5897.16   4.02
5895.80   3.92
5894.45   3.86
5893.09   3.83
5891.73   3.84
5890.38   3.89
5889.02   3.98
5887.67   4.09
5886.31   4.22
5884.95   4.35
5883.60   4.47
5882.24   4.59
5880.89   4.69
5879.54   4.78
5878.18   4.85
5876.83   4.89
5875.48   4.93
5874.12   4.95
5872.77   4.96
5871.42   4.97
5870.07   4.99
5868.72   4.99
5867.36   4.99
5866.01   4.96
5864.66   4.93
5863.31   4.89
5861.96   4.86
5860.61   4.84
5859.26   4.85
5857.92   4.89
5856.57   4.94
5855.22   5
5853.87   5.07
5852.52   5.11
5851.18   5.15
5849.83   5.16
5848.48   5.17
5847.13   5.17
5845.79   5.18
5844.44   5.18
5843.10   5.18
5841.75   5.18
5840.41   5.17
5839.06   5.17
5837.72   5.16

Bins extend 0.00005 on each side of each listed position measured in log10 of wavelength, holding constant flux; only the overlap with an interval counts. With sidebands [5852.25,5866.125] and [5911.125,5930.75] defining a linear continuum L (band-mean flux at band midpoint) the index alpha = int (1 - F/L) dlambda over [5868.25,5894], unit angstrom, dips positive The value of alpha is 2.0 angstrom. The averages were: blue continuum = 4.93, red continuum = 4.87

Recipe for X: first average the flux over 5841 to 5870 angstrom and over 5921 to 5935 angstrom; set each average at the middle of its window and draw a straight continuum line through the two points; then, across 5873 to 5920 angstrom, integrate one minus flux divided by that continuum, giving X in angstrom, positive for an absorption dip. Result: 3.9 angstrom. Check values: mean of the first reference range 5.03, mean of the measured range 4.53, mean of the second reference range 4.87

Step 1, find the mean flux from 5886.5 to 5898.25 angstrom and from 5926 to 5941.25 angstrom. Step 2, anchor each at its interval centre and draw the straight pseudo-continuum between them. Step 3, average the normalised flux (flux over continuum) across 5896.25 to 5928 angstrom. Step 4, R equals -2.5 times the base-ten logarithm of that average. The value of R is -0.073 mag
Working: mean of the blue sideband 3.95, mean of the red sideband 4.91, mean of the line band 4.71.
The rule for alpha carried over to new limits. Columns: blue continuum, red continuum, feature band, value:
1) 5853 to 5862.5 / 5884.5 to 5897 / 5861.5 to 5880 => -1.51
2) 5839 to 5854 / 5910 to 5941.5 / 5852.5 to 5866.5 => 0.50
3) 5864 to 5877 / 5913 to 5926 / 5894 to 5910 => 1.54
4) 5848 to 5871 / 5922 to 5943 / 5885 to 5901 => 2.97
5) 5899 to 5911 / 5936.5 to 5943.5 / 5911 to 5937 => -0.38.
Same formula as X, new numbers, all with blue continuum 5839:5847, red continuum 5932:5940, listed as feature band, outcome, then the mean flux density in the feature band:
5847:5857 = 0.1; 5.09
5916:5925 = 0.2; 4.86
